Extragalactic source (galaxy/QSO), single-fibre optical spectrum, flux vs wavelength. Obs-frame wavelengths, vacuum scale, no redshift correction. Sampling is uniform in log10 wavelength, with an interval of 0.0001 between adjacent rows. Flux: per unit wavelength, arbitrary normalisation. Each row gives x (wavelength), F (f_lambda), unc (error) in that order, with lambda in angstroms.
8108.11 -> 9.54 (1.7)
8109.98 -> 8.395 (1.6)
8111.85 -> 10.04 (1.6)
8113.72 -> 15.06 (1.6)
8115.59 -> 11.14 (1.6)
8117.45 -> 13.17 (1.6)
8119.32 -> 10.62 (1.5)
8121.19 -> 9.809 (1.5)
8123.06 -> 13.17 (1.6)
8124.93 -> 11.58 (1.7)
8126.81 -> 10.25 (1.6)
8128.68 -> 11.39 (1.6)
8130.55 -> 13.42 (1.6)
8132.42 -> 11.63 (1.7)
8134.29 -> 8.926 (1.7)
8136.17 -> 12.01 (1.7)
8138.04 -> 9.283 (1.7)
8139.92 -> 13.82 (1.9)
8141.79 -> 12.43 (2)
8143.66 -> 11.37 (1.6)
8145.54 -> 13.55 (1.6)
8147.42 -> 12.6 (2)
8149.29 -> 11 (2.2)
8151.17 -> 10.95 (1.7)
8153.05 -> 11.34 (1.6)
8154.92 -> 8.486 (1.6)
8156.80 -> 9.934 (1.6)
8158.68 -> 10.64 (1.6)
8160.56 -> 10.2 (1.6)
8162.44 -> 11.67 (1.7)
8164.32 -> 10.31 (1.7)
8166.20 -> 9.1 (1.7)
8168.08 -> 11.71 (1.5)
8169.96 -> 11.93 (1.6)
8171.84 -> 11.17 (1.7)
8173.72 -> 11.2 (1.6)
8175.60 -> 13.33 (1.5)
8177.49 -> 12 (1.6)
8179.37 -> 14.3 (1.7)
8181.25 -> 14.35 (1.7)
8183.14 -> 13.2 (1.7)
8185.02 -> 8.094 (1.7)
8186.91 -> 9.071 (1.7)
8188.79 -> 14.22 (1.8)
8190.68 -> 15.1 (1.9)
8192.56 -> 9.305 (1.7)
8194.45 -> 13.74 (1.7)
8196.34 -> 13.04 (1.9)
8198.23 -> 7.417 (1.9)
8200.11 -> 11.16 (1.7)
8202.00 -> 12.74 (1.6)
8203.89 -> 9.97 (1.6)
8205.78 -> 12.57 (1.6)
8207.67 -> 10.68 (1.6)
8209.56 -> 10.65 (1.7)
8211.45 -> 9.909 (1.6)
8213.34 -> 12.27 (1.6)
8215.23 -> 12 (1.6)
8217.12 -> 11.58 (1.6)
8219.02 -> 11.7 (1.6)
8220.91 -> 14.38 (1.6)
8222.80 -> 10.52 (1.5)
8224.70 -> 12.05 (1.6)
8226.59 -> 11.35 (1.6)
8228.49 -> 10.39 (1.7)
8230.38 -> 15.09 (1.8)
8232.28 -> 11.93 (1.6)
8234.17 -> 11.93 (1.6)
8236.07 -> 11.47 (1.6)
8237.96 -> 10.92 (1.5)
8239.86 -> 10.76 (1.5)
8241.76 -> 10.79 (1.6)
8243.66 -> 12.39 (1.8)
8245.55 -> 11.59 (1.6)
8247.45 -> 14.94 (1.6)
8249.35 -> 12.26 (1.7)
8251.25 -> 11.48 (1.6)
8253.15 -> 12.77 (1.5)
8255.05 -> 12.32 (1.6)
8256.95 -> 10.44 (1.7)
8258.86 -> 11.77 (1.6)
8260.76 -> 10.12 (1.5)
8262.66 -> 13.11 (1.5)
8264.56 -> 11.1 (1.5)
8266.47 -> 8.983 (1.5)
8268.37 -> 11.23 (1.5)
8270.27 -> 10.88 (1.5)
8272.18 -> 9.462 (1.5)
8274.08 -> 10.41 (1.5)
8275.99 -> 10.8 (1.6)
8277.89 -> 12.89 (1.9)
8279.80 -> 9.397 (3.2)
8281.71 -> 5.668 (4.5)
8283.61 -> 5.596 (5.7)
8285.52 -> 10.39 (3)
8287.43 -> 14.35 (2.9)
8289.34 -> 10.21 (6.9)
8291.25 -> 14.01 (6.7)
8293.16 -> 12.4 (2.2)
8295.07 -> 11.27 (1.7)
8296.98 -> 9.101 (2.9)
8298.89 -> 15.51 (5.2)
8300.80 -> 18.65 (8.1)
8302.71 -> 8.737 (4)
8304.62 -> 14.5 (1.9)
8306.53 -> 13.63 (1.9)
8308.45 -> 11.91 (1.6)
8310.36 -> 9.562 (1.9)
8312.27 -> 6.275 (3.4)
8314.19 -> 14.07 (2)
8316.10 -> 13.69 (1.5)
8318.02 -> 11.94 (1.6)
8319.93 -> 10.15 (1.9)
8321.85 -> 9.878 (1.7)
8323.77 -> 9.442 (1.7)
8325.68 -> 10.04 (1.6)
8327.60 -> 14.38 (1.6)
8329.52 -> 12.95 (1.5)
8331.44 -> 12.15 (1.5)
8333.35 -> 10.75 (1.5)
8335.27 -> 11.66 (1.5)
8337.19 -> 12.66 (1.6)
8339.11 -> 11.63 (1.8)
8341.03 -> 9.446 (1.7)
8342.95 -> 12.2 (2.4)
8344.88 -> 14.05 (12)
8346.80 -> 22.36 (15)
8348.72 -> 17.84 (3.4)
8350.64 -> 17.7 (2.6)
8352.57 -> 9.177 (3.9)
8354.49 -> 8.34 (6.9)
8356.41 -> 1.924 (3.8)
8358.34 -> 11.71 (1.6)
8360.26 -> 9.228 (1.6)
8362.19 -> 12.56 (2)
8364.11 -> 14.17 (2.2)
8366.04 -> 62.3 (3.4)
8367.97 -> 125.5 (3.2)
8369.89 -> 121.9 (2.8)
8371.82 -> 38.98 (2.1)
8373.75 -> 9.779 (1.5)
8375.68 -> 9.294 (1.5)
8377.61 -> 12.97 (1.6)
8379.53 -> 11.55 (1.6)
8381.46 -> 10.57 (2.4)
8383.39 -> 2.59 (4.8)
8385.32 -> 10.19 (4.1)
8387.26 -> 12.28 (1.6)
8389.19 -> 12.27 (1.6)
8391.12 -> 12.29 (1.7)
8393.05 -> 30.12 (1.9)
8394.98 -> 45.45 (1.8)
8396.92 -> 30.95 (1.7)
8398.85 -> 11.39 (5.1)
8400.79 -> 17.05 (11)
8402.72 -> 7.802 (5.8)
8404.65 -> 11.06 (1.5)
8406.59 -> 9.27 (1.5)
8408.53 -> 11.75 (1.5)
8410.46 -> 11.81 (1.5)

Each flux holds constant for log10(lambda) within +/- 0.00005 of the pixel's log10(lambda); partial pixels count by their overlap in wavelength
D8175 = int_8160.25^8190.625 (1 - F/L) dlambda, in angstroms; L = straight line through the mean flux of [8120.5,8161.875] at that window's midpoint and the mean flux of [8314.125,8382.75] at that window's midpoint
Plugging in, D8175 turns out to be 2.4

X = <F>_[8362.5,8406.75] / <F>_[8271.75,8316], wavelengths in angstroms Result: 2.43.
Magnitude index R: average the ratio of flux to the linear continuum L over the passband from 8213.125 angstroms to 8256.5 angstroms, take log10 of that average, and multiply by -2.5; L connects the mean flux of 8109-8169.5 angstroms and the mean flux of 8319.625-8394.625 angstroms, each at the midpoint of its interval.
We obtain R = 0.25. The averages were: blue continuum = 11.2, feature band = 12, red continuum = 20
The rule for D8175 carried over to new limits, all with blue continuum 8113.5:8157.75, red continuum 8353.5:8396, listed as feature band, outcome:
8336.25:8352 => 6.4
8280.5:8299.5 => 9.4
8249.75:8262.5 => 5.0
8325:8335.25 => 5.0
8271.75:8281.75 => 5.0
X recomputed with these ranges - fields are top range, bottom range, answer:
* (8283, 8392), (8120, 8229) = 1.48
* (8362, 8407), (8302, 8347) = 2.30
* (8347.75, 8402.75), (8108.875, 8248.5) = 2.10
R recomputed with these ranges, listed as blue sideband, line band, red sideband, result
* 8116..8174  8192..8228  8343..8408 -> 0.25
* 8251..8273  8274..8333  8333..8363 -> 0.02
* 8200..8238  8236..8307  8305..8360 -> 0.03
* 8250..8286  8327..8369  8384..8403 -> -0.22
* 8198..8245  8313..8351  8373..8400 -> 0.13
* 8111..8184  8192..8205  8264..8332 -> 0.03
